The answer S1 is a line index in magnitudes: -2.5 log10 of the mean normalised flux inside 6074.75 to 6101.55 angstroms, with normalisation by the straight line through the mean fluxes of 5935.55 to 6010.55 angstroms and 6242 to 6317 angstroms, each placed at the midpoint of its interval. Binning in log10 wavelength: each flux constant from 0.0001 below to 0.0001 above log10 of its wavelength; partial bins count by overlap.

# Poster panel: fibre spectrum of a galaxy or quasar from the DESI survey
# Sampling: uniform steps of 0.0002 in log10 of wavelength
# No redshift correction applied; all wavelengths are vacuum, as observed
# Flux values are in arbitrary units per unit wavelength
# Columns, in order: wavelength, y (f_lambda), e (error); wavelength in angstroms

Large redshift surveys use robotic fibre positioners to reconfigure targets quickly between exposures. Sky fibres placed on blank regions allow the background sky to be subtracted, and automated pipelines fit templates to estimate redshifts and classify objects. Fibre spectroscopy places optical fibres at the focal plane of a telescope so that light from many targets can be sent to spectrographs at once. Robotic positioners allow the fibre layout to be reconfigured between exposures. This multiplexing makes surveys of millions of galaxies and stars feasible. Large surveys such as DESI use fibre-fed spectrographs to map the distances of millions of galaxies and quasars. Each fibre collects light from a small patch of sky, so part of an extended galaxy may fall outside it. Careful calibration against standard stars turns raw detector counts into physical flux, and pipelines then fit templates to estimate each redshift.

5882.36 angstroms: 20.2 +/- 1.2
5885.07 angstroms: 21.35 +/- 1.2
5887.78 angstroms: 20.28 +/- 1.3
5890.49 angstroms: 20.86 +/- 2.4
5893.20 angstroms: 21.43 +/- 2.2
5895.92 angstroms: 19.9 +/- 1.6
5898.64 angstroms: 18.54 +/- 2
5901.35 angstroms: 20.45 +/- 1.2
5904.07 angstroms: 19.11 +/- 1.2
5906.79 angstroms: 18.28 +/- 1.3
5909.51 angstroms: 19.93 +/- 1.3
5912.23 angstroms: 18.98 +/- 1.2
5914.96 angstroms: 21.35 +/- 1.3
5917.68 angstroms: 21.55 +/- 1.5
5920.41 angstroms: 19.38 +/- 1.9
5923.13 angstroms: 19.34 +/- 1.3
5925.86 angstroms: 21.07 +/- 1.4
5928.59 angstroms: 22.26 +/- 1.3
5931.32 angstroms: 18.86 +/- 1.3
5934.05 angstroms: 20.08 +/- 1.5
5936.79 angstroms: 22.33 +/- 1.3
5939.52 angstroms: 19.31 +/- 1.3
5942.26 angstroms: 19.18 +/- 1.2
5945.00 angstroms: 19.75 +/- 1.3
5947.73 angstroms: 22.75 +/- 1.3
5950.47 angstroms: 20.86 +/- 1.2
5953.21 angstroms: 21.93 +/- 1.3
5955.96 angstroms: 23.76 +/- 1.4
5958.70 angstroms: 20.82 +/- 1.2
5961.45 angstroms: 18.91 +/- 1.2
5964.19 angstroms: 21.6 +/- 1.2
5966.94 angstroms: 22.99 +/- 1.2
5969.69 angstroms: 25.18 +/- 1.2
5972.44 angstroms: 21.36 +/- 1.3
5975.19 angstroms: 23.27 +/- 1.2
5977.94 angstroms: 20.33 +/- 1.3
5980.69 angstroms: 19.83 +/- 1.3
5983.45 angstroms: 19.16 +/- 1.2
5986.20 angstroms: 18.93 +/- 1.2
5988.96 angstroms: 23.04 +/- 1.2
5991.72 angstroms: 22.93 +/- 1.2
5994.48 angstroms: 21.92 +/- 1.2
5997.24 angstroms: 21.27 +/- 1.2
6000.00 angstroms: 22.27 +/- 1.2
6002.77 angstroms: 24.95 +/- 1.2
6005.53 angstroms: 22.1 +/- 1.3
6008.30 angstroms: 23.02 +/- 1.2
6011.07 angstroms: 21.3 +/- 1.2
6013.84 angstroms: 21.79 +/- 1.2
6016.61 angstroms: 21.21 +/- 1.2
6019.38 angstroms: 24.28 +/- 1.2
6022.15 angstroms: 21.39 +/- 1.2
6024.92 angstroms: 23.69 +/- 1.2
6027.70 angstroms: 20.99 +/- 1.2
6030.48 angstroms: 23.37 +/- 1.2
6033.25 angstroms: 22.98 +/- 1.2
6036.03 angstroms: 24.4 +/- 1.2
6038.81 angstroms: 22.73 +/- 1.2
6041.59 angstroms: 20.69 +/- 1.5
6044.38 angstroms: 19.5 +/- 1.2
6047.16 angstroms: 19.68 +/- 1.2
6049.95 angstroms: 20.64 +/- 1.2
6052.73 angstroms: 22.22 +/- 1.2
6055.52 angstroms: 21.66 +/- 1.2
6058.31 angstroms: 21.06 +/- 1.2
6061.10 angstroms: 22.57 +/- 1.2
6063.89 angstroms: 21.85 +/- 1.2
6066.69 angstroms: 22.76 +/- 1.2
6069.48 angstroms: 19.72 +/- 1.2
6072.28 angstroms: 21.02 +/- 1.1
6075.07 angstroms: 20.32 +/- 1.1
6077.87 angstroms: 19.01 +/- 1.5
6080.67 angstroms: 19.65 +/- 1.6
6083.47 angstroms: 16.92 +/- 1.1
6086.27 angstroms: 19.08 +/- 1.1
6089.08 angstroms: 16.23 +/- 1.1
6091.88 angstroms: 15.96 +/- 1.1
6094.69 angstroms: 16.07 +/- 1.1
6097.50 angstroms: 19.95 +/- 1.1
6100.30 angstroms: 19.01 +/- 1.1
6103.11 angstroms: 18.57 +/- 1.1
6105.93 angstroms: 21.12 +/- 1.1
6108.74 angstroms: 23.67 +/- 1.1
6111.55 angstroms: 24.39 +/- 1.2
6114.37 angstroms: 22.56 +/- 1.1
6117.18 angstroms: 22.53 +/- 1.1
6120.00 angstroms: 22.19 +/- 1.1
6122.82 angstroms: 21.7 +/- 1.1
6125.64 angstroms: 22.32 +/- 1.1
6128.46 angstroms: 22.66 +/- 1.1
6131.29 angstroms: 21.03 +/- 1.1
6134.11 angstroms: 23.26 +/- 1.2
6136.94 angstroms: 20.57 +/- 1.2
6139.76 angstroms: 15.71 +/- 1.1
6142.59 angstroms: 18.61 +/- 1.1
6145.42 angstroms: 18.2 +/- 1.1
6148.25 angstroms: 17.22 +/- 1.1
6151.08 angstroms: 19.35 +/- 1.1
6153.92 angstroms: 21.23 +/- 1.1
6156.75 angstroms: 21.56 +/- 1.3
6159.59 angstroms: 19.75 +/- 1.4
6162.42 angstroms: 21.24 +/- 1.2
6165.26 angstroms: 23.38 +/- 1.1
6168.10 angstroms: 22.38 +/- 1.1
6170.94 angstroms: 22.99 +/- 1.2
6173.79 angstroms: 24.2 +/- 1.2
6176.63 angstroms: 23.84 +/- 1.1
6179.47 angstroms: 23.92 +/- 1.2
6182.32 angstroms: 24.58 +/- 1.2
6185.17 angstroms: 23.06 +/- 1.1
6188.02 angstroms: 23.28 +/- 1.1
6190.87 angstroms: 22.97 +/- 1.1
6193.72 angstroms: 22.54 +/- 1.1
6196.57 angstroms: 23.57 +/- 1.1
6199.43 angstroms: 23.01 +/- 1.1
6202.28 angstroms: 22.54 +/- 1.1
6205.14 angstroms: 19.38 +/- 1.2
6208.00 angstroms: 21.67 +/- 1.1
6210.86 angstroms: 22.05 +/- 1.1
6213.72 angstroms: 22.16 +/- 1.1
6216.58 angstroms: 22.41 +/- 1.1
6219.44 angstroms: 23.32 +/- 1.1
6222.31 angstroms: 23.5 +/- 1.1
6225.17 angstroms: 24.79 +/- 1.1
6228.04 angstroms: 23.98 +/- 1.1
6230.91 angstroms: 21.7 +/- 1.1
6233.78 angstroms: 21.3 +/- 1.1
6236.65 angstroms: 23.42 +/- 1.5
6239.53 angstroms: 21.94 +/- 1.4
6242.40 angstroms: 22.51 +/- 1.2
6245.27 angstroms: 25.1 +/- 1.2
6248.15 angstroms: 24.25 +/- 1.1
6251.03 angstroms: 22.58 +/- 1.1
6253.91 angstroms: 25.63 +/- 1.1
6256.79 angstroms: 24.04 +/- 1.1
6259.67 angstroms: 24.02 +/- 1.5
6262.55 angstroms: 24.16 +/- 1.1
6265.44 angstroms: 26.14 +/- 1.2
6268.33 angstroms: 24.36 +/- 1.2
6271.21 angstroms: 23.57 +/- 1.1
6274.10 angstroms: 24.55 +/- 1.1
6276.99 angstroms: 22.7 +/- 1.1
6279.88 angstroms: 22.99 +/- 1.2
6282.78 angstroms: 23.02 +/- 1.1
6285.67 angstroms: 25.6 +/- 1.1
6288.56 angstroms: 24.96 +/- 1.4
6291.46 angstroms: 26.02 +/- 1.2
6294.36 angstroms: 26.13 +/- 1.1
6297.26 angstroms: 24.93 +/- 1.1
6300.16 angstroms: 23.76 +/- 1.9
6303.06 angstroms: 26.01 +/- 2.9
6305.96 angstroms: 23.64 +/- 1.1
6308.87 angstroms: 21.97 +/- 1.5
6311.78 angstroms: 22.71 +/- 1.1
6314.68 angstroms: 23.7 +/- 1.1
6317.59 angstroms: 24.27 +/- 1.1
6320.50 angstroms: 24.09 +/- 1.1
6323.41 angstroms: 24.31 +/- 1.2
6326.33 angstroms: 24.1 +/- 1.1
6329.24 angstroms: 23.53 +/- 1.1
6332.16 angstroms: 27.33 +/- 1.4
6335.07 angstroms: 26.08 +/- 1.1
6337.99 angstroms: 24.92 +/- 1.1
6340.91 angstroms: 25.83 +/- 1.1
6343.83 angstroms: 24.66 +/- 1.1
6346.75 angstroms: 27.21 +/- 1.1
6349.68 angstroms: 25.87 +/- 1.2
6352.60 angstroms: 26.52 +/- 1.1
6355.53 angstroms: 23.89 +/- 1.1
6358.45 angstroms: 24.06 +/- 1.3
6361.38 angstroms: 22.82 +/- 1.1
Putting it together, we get 0.24 mag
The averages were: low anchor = 21.6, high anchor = 24.2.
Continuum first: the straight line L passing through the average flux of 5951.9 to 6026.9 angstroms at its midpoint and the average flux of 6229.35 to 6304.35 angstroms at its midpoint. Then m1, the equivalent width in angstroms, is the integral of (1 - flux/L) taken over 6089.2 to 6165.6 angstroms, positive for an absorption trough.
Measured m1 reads 8.6 angstroms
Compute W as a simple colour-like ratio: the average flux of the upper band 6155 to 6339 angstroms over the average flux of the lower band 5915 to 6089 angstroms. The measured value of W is 1.11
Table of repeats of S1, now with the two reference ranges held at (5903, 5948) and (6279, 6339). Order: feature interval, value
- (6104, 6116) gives -0.02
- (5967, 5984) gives -0.05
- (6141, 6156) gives 0.19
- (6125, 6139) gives 0.04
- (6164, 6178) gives -0.02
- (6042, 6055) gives 0.05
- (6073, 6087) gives 0.15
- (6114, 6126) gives 0.01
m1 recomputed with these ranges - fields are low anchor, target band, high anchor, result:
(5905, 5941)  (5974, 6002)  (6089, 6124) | -1.5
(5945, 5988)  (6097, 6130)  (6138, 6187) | -0.7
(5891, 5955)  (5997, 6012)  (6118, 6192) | -1.3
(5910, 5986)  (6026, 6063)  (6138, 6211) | -0.9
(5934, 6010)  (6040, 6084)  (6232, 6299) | 3.3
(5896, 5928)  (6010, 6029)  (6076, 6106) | -3.2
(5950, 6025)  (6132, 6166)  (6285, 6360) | 4.9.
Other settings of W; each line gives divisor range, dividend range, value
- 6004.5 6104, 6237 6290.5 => 1.16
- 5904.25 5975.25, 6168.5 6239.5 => 1.10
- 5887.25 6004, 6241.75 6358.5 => 1.17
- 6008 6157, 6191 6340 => 1.14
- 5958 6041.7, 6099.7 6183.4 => 0.97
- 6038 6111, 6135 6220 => 1.08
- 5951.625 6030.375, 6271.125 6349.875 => 1.12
